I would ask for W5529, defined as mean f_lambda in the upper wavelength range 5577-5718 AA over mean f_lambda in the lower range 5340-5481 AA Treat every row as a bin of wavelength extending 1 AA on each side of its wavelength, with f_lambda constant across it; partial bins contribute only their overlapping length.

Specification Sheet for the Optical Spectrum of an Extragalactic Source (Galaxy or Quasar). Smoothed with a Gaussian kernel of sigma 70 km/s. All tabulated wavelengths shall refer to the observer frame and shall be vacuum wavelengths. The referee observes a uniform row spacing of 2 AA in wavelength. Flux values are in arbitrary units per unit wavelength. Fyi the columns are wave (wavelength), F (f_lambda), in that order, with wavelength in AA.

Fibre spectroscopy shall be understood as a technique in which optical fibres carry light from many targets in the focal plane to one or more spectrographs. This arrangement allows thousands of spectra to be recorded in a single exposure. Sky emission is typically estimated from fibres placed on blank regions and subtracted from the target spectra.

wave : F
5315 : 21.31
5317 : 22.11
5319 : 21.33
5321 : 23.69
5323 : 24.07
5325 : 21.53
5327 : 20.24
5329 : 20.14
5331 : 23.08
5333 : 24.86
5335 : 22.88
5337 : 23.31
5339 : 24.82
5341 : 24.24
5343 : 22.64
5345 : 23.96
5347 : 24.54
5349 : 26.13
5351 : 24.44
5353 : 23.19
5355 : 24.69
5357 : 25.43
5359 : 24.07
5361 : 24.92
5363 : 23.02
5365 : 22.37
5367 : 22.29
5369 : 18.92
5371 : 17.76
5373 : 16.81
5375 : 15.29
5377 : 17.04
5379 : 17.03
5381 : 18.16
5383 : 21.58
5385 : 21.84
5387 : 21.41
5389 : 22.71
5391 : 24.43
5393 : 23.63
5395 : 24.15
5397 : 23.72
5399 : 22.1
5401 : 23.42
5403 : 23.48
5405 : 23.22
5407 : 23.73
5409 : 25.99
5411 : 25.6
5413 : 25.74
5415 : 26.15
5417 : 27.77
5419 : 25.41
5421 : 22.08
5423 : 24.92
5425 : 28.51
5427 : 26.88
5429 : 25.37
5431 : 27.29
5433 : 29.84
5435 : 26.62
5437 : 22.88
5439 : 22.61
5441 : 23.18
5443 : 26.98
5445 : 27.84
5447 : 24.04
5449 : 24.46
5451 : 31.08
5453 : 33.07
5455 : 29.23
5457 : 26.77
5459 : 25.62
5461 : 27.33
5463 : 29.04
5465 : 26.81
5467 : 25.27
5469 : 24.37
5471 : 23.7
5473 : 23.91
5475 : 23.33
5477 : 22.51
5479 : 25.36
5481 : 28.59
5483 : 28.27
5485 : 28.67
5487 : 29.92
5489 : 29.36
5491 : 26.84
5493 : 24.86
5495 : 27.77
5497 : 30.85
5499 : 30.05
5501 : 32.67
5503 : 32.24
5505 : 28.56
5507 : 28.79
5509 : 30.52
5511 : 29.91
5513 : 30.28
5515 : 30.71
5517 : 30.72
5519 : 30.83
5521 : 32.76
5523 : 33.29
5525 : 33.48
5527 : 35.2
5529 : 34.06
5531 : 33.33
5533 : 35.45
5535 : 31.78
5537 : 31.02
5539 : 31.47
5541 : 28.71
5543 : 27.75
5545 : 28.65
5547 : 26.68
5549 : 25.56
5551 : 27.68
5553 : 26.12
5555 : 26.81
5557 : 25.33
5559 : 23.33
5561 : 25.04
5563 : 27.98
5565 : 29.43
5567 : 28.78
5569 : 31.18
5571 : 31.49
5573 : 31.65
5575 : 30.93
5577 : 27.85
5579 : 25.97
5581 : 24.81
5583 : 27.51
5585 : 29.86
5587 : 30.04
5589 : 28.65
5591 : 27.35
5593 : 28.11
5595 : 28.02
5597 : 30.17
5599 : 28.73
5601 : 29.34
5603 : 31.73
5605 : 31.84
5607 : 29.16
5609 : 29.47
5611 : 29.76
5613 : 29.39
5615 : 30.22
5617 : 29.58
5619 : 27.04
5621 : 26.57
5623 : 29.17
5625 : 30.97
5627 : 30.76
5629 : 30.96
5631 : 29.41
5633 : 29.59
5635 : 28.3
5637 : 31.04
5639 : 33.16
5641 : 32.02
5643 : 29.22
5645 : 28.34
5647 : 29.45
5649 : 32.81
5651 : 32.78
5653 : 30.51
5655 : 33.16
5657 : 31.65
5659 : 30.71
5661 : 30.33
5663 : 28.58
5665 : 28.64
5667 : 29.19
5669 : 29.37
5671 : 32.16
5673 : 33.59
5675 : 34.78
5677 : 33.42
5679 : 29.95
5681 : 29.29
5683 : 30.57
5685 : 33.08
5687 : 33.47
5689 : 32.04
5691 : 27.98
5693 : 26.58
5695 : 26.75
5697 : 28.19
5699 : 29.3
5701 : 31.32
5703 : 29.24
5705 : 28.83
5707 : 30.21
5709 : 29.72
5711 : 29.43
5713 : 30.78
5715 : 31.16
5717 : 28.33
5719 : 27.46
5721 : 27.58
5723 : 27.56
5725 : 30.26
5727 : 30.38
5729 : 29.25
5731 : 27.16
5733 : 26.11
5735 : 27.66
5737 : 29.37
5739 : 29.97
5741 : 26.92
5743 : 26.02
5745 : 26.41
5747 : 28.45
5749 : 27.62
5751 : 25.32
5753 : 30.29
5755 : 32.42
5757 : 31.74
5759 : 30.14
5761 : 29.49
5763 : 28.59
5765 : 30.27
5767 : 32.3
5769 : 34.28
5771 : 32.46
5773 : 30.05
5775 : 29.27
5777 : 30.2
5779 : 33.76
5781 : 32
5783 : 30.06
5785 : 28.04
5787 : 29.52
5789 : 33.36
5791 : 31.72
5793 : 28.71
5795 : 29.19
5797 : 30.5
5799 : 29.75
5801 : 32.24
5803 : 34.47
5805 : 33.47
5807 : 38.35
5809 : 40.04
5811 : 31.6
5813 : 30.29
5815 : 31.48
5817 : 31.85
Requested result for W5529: 1.23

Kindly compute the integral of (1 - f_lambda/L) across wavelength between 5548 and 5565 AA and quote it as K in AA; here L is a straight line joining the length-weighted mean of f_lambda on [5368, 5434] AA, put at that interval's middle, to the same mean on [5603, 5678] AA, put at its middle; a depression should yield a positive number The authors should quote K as 1.0 AA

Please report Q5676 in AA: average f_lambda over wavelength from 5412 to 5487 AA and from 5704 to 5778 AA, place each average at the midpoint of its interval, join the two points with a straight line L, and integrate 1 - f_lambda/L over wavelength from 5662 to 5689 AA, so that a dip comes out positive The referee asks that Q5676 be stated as -2.5 AA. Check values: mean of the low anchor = 26.3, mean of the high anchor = 29.3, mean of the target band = 31.3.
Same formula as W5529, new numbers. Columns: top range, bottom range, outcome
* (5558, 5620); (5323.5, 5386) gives 1.31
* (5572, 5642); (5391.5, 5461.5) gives 1.14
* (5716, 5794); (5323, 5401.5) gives 1.33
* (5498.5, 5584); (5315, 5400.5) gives 1.33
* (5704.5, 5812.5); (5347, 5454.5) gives 1.26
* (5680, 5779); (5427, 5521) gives 1.07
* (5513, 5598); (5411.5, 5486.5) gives 1.12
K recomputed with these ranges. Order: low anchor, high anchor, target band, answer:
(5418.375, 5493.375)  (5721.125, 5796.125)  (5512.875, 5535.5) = -4.70 AA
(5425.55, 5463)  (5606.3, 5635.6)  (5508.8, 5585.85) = -3.52 AA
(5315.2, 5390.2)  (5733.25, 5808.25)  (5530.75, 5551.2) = -3.16 AA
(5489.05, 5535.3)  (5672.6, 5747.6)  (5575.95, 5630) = 2.29 AA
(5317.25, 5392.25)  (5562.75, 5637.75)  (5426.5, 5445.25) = -1.04 AA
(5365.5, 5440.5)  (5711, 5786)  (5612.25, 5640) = -2.57 AA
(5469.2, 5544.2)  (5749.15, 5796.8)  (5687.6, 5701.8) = 0.60 AA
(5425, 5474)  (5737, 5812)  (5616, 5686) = -3.46 AA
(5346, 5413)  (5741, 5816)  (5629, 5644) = -1.39 AA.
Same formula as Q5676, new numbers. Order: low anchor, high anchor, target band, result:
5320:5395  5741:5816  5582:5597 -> -0.9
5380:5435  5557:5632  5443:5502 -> -2.9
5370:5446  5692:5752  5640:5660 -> -2.7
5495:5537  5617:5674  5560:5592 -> 2.5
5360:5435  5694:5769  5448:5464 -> -2.7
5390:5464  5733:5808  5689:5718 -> 0.2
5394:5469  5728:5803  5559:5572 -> -0.5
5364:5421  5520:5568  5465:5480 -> 1.1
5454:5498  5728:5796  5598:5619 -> -1.3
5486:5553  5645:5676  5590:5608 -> 0.8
